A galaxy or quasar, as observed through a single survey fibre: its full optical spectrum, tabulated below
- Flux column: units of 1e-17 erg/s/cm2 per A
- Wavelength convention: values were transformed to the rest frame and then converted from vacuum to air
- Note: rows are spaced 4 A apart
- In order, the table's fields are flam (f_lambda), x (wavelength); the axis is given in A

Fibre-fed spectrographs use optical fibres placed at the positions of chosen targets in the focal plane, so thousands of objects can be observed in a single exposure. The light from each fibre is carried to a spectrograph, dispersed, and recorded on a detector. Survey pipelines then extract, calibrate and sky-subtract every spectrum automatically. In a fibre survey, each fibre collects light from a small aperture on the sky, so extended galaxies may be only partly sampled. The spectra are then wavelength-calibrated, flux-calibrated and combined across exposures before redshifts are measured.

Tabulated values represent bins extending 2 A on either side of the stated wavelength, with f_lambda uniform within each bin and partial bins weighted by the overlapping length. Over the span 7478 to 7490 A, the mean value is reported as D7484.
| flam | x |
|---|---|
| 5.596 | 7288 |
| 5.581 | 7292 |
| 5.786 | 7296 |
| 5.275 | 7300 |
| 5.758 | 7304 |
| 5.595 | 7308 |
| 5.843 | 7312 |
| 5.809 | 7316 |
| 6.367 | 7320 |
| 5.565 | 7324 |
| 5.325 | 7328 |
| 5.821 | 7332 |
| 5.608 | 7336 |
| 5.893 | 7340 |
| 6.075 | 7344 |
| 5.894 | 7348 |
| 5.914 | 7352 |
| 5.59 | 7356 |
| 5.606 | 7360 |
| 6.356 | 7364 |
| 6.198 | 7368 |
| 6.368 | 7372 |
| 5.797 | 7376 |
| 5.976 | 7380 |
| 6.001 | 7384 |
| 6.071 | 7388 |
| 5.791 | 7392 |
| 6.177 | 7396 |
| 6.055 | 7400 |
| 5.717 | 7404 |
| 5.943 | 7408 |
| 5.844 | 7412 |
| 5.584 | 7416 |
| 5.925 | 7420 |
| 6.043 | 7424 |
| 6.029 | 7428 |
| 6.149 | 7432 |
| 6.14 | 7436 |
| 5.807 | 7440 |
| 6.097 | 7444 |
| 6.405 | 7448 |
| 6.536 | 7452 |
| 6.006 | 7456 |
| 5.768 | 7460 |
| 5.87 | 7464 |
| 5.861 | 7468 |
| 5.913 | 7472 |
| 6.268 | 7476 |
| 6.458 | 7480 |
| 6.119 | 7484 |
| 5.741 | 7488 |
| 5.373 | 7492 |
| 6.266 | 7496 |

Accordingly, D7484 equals 6.11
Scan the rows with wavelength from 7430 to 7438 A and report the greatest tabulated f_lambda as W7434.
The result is 6.149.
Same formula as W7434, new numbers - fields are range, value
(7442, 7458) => 6.536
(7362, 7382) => 6.368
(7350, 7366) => 6.356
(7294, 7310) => 5.786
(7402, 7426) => 6.043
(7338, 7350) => 6.075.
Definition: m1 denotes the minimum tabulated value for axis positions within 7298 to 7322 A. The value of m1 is 5.275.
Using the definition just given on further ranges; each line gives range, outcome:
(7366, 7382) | 5.797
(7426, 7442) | 5.807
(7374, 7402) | 5.791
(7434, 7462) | 5.768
